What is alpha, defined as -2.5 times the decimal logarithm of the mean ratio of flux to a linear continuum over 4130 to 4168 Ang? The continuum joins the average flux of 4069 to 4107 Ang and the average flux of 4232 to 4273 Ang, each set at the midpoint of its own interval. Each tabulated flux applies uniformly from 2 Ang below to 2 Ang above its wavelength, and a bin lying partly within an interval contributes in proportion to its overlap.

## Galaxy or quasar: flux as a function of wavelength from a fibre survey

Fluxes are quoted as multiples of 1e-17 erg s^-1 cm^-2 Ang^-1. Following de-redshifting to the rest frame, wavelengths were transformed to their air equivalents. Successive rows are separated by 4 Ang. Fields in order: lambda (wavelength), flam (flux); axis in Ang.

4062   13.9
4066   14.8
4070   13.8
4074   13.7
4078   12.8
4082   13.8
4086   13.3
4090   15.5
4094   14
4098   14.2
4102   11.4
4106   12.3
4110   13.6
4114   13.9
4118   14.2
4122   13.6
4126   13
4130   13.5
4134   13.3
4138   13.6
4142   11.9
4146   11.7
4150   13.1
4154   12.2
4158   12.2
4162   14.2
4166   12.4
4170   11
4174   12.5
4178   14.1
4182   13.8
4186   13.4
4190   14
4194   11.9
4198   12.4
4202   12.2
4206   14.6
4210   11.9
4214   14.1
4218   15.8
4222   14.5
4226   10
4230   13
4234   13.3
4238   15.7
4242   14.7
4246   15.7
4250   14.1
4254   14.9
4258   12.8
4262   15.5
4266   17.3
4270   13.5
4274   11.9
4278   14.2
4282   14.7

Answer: 0.09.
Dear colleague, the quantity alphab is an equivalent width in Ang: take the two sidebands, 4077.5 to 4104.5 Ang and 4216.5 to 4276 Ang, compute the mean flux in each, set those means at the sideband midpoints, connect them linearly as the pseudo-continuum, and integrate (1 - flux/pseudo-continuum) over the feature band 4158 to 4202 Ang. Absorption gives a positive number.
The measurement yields 3.2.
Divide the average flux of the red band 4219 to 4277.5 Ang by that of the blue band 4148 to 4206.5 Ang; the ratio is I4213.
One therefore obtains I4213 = 1.1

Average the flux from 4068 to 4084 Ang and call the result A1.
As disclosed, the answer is 13.5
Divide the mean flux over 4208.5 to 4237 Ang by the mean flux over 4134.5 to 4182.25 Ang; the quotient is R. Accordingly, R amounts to 1.05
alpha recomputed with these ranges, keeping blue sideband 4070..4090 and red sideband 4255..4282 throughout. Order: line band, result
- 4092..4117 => 0.037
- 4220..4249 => 0.023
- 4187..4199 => 0.094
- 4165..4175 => 0.175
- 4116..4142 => 0.032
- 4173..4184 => 0.033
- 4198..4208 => 0.068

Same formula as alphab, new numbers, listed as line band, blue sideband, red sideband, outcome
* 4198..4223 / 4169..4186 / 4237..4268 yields 0.4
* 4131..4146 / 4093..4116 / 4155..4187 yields 0.3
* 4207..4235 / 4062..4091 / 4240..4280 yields 2.1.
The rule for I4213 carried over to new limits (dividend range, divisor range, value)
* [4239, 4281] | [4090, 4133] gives 1.08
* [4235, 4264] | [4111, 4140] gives 1.08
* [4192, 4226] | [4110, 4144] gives 0.99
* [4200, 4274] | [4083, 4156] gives 1.06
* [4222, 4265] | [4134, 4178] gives 1.12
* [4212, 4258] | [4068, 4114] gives 1.04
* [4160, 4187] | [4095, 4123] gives 0.98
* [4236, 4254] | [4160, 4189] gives 1.15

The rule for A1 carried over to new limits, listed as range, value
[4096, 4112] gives 12.9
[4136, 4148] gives 12.4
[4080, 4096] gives 14.2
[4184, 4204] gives 12.8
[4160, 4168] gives 13.3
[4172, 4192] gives 13.6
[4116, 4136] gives 13.5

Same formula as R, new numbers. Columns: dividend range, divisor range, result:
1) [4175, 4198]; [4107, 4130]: 0.98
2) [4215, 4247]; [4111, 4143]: 1.05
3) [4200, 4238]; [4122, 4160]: 1.05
